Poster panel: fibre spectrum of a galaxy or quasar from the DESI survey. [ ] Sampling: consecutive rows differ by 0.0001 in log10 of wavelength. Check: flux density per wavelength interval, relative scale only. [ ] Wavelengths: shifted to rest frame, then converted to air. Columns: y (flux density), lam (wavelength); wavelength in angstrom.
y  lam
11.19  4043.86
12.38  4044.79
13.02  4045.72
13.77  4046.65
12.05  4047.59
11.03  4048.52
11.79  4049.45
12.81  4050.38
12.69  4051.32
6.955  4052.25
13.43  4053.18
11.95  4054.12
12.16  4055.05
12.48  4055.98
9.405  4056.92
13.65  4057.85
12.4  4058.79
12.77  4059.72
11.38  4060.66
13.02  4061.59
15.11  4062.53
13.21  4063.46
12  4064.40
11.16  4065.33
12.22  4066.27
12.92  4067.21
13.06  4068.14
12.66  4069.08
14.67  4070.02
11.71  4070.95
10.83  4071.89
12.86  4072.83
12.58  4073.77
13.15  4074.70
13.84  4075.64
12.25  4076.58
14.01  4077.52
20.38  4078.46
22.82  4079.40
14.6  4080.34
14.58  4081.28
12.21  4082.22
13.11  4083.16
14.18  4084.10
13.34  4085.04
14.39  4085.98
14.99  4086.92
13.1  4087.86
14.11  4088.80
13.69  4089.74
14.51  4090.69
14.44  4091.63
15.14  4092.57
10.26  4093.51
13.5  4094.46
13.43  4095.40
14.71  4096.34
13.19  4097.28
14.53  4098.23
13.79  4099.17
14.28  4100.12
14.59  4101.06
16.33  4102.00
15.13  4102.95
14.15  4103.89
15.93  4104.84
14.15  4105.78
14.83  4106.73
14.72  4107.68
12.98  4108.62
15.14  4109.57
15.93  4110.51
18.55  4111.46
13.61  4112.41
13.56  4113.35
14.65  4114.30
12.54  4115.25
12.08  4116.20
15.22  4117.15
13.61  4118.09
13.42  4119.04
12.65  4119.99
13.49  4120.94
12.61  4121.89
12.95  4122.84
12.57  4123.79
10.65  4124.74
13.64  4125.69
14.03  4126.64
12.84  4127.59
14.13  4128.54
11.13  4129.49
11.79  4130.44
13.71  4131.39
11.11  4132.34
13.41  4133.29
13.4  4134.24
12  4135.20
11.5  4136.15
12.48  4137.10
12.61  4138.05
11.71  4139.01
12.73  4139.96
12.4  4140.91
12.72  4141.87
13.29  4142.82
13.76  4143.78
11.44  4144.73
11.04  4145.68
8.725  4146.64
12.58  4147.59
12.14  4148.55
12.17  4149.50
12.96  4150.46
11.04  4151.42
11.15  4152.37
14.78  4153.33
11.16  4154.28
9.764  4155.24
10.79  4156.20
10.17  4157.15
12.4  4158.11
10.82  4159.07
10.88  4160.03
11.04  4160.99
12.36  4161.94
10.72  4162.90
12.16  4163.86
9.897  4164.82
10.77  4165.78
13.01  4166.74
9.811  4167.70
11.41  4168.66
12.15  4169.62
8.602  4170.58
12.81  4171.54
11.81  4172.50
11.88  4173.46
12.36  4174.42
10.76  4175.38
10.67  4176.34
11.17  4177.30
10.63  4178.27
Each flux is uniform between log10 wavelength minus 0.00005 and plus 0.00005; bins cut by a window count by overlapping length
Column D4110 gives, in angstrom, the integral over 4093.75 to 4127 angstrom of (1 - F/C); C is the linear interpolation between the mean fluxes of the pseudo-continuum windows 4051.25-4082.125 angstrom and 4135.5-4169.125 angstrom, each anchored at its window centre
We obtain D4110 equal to -4.4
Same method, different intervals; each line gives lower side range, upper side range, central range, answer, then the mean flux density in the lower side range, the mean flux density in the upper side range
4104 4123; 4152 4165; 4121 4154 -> 0.60 angstrom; 14.1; 11.3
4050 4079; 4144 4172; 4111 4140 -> -2.96 angstrom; 12.7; 11.4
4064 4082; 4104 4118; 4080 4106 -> 0.18 angstrom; 13.8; 14.5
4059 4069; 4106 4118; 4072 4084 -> -1.24 angstrom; 12.7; 14.4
